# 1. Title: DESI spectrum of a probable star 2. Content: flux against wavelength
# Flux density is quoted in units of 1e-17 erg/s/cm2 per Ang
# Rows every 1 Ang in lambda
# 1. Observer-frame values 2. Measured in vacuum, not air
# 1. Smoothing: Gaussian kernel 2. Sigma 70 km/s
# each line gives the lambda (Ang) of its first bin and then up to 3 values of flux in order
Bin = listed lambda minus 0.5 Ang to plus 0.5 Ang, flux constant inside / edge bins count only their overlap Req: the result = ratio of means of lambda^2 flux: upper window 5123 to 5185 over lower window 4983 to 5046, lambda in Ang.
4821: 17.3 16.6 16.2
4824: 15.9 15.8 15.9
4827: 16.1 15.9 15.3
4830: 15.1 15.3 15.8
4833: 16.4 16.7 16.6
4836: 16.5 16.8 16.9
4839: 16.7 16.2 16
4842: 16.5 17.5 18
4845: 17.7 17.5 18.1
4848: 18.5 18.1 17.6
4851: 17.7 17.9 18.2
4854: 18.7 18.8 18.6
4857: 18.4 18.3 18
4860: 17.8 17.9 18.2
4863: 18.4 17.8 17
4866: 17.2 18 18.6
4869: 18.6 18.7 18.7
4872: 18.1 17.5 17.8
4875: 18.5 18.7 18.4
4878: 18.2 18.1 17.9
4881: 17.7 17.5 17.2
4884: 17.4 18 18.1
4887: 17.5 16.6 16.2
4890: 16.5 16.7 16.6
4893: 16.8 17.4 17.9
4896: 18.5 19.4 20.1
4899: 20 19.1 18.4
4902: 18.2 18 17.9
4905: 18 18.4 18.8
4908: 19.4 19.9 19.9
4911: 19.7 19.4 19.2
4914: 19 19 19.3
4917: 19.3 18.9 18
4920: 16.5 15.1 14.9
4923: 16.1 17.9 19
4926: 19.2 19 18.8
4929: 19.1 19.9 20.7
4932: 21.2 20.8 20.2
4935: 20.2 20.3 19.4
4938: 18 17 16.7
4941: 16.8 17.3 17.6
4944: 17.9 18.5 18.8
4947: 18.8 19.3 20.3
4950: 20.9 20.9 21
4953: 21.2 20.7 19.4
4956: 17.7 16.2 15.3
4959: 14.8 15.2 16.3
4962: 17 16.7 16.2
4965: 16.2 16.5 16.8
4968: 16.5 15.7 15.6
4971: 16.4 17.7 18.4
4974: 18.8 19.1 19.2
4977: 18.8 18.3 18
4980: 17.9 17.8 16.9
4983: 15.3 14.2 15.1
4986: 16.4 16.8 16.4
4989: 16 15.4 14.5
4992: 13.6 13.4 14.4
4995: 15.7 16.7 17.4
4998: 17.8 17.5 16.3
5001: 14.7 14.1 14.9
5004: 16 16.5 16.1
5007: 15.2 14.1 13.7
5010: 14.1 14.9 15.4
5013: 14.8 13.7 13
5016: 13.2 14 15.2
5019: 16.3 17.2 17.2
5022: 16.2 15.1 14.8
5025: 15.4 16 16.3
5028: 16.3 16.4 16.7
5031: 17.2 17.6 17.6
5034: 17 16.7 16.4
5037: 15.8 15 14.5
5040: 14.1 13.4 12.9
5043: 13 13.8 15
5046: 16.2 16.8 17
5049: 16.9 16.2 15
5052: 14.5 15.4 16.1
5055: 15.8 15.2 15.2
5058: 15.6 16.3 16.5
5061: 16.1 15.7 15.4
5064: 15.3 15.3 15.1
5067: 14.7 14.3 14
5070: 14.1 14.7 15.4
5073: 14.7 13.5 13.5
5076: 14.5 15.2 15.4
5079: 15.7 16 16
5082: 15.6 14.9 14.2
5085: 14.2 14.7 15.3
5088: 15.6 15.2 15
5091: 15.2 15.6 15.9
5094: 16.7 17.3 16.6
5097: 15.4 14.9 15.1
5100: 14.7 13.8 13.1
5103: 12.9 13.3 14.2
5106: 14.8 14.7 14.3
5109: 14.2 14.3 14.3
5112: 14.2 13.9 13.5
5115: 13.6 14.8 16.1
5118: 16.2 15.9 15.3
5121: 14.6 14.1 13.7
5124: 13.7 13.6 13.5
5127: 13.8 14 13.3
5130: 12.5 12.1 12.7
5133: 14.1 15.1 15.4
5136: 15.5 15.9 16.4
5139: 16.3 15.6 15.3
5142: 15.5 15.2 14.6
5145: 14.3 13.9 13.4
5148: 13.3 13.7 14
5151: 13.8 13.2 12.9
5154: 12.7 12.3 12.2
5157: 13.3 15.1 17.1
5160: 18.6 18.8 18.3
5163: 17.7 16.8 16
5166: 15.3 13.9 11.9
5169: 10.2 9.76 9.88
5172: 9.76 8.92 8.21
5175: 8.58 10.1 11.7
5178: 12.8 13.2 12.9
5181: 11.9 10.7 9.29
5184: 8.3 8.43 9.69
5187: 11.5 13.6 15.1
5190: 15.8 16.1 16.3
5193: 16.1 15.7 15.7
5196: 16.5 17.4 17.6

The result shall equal 0.9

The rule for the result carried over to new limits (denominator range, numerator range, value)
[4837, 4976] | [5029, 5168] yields 0.89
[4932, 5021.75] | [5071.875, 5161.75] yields 0.92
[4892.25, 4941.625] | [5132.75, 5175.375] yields 0.83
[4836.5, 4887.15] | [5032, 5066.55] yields 0.94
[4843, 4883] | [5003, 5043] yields 0.91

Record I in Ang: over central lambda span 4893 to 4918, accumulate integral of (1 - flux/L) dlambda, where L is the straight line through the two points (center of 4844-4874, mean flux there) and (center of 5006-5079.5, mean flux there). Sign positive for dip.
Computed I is -2.17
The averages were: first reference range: 18.1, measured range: 18.9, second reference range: 15.3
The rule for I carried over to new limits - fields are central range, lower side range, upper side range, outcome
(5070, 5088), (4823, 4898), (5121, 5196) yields -0.35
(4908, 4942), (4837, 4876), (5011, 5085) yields -3.54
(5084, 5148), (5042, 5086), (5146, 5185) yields -2.98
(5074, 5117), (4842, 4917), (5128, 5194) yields -0.64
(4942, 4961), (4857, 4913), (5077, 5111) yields -1.49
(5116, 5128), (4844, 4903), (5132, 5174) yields 0.04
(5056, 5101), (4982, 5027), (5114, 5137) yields -1.60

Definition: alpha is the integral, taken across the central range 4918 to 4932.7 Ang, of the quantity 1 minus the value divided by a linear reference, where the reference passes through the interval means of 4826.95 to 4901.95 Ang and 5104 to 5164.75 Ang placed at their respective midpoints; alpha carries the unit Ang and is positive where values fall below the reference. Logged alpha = -1.19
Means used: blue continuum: 17.6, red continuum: 14.6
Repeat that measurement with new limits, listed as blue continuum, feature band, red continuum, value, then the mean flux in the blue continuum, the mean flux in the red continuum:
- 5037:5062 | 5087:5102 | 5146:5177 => -1.0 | 15.3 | 13.3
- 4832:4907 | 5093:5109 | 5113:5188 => -0.6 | 17.8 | 13.5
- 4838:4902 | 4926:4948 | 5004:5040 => -2.7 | 17.9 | 15.6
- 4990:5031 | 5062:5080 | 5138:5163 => 0.4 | 15.4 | 14.8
